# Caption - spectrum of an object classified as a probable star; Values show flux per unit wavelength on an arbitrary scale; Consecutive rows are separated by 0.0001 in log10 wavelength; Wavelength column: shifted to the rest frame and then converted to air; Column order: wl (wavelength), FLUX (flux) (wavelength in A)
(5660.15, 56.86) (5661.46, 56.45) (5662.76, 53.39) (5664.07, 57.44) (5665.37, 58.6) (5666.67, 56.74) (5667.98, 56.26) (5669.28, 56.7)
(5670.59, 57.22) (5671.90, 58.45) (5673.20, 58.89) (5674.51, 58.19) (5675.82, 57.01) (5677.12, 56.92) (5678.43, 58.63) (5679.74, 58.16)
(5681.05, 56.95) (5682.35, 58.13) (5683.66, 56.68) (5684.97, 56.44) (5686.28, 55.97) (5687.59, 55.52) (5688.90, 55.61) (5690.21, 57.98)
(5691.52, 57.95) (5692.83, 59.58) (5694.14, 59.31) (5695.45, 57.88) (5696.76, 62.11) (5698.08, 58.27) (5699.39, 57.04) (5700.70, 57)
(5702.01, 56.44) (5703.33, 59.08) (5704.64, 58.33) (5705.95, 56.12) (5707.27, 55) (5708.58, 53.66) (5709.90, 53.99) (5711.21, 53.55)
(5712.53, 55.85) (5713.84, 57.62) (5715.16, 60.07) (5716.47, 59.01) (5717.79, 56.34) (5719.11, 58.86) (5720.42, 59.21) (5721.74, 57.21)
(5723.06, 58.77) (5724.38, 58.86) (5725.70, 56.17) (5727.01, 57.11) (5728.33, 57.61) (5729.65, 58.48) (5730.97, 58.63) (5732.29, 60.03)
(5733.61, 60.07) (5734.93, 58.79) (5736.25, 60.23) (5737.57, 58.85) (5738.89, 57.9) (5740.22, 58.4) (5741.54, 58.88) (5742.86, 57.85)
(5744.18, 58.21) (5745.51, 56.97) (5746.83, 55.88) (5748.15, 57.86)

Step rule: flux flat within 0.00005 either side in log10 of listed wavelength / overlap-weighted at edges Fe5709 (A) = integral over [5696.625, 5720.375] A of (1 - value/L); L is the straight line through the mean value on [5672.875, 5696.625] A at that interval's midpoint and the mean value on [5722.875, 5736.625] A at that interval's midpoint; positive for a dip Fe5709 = 0.4 A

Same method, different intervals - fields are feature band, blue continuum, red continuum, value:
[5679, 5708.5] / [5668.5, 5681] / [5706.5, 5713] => -0.83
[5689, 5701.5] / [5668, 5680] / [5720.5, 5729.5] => -0.15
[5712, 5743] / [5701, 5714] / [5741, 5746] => -0.72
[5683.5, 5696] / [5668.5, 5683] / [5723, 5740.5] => 0.14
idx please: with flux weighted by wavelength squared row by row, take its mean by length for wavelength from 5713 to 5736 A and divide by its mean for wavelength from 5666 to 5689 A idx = 1.04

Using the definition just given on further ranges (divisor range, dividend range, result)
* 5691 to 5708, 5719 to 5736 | 1.02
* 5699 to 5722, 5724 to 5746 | 1.04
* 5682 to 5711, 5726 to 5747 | 1.04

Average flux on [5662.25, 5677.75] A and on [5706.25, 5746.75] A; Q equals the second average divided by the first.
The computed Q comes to 1.01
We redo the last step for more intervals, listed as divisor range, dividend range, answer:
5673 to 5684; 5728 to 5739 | 1.02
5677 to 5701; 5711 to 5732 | 1.00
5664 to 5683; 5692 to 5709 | 1.00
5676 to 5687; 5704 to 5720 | 0.99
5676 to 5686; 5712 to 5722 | 1.01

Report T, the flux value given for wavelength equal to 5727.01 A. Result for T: 57.11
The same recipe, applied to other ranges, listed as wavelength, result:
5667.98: 56.26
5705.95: 56.12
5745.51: 56.97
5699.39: 57.04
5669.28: 56.7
